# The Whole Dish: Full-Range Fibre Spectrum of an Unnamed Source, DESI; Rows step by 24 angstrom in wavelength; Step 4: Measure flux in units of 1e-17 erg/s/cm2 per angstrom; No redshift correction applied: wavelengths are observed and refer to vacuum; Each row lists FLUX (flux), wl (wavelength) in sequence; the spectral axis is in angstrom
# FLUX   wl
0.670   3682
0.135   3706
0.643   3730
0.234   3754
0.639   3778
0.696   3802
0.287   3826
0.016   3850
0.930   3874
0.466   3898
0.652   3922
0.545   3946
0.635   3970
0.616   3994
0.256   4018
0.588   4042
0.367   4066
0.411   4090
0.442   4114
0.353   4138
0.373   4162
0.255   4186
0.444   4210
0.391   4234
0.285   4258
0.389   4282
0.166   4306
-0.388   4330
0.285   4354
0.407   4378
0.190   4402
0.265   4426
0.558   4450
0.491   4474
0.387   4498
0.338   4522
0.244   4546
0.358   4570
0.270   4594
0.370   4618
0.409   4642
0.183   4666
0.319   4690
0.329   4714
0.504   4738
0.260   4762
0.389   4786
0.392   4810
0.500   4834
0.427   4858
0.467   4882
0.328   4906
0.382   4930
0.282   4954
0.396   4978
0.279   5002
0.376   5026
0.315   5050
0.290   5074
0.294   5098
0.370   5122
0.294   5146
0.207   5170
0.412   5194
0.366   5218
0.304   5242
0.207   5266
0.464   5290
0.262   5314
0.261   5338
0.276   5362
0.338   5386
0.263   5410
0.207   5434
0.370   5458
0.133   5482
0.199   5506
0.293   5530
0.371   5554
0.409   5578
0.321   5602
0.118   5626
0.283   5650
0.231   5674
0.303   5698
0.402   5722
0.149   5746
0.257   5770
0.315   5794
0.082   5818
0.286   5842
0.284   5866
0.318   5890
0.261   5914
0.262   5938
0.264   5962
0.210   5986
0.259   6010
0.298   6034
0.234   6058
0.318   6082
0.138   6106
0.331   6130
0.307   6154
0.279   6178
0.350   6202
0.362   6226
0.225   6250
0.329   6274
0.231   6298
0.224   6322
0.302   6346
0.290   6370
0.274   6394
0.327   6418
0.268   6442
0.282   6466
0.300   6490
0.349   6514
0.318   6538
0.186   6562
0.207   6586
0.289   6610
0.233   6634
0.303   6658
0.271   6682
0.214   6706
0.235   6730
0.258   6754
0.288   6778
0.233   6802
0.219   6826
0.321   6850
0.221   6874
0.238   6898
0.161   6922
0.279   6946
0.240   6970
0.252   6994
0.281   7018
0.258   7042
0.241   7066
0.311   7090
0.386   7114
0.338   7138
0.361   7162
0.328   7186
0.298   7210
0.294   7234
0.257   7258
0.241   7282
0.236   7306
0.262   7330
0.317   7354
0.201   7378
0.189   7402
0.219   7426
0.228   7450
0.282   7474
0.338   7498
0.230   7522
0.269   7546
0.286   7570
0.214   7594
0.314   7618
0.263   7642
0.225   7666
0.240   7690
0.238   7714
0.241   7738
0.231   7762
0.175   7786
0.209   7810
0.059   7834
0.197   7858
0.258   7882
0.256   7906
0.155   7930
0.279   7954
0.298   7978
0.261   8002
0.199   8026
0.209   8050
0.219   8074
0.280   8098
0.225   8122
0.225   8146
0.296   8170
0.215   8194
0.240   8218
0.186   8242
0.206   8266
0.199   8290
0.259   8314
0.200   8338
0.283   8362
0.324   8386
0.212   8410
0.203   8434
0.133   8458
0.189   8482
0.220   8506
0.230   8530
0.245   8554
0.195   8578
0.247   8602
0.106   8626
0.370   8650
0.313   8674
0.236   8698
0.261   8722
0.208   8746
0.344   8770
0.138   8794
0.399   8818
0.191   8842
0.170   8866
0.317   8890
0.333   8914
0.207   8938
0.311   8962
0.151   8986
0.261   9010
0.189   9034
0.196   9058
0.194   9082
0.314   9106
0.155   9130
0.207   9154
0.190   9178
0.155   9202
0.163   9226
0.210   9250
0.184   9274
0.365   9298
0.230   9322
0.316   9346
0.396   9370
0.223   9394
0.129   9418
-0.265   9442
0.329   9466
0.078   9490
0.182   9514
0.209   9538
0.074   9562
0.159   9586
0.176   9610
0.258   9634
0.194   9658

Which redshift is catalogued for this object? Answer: 1.546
